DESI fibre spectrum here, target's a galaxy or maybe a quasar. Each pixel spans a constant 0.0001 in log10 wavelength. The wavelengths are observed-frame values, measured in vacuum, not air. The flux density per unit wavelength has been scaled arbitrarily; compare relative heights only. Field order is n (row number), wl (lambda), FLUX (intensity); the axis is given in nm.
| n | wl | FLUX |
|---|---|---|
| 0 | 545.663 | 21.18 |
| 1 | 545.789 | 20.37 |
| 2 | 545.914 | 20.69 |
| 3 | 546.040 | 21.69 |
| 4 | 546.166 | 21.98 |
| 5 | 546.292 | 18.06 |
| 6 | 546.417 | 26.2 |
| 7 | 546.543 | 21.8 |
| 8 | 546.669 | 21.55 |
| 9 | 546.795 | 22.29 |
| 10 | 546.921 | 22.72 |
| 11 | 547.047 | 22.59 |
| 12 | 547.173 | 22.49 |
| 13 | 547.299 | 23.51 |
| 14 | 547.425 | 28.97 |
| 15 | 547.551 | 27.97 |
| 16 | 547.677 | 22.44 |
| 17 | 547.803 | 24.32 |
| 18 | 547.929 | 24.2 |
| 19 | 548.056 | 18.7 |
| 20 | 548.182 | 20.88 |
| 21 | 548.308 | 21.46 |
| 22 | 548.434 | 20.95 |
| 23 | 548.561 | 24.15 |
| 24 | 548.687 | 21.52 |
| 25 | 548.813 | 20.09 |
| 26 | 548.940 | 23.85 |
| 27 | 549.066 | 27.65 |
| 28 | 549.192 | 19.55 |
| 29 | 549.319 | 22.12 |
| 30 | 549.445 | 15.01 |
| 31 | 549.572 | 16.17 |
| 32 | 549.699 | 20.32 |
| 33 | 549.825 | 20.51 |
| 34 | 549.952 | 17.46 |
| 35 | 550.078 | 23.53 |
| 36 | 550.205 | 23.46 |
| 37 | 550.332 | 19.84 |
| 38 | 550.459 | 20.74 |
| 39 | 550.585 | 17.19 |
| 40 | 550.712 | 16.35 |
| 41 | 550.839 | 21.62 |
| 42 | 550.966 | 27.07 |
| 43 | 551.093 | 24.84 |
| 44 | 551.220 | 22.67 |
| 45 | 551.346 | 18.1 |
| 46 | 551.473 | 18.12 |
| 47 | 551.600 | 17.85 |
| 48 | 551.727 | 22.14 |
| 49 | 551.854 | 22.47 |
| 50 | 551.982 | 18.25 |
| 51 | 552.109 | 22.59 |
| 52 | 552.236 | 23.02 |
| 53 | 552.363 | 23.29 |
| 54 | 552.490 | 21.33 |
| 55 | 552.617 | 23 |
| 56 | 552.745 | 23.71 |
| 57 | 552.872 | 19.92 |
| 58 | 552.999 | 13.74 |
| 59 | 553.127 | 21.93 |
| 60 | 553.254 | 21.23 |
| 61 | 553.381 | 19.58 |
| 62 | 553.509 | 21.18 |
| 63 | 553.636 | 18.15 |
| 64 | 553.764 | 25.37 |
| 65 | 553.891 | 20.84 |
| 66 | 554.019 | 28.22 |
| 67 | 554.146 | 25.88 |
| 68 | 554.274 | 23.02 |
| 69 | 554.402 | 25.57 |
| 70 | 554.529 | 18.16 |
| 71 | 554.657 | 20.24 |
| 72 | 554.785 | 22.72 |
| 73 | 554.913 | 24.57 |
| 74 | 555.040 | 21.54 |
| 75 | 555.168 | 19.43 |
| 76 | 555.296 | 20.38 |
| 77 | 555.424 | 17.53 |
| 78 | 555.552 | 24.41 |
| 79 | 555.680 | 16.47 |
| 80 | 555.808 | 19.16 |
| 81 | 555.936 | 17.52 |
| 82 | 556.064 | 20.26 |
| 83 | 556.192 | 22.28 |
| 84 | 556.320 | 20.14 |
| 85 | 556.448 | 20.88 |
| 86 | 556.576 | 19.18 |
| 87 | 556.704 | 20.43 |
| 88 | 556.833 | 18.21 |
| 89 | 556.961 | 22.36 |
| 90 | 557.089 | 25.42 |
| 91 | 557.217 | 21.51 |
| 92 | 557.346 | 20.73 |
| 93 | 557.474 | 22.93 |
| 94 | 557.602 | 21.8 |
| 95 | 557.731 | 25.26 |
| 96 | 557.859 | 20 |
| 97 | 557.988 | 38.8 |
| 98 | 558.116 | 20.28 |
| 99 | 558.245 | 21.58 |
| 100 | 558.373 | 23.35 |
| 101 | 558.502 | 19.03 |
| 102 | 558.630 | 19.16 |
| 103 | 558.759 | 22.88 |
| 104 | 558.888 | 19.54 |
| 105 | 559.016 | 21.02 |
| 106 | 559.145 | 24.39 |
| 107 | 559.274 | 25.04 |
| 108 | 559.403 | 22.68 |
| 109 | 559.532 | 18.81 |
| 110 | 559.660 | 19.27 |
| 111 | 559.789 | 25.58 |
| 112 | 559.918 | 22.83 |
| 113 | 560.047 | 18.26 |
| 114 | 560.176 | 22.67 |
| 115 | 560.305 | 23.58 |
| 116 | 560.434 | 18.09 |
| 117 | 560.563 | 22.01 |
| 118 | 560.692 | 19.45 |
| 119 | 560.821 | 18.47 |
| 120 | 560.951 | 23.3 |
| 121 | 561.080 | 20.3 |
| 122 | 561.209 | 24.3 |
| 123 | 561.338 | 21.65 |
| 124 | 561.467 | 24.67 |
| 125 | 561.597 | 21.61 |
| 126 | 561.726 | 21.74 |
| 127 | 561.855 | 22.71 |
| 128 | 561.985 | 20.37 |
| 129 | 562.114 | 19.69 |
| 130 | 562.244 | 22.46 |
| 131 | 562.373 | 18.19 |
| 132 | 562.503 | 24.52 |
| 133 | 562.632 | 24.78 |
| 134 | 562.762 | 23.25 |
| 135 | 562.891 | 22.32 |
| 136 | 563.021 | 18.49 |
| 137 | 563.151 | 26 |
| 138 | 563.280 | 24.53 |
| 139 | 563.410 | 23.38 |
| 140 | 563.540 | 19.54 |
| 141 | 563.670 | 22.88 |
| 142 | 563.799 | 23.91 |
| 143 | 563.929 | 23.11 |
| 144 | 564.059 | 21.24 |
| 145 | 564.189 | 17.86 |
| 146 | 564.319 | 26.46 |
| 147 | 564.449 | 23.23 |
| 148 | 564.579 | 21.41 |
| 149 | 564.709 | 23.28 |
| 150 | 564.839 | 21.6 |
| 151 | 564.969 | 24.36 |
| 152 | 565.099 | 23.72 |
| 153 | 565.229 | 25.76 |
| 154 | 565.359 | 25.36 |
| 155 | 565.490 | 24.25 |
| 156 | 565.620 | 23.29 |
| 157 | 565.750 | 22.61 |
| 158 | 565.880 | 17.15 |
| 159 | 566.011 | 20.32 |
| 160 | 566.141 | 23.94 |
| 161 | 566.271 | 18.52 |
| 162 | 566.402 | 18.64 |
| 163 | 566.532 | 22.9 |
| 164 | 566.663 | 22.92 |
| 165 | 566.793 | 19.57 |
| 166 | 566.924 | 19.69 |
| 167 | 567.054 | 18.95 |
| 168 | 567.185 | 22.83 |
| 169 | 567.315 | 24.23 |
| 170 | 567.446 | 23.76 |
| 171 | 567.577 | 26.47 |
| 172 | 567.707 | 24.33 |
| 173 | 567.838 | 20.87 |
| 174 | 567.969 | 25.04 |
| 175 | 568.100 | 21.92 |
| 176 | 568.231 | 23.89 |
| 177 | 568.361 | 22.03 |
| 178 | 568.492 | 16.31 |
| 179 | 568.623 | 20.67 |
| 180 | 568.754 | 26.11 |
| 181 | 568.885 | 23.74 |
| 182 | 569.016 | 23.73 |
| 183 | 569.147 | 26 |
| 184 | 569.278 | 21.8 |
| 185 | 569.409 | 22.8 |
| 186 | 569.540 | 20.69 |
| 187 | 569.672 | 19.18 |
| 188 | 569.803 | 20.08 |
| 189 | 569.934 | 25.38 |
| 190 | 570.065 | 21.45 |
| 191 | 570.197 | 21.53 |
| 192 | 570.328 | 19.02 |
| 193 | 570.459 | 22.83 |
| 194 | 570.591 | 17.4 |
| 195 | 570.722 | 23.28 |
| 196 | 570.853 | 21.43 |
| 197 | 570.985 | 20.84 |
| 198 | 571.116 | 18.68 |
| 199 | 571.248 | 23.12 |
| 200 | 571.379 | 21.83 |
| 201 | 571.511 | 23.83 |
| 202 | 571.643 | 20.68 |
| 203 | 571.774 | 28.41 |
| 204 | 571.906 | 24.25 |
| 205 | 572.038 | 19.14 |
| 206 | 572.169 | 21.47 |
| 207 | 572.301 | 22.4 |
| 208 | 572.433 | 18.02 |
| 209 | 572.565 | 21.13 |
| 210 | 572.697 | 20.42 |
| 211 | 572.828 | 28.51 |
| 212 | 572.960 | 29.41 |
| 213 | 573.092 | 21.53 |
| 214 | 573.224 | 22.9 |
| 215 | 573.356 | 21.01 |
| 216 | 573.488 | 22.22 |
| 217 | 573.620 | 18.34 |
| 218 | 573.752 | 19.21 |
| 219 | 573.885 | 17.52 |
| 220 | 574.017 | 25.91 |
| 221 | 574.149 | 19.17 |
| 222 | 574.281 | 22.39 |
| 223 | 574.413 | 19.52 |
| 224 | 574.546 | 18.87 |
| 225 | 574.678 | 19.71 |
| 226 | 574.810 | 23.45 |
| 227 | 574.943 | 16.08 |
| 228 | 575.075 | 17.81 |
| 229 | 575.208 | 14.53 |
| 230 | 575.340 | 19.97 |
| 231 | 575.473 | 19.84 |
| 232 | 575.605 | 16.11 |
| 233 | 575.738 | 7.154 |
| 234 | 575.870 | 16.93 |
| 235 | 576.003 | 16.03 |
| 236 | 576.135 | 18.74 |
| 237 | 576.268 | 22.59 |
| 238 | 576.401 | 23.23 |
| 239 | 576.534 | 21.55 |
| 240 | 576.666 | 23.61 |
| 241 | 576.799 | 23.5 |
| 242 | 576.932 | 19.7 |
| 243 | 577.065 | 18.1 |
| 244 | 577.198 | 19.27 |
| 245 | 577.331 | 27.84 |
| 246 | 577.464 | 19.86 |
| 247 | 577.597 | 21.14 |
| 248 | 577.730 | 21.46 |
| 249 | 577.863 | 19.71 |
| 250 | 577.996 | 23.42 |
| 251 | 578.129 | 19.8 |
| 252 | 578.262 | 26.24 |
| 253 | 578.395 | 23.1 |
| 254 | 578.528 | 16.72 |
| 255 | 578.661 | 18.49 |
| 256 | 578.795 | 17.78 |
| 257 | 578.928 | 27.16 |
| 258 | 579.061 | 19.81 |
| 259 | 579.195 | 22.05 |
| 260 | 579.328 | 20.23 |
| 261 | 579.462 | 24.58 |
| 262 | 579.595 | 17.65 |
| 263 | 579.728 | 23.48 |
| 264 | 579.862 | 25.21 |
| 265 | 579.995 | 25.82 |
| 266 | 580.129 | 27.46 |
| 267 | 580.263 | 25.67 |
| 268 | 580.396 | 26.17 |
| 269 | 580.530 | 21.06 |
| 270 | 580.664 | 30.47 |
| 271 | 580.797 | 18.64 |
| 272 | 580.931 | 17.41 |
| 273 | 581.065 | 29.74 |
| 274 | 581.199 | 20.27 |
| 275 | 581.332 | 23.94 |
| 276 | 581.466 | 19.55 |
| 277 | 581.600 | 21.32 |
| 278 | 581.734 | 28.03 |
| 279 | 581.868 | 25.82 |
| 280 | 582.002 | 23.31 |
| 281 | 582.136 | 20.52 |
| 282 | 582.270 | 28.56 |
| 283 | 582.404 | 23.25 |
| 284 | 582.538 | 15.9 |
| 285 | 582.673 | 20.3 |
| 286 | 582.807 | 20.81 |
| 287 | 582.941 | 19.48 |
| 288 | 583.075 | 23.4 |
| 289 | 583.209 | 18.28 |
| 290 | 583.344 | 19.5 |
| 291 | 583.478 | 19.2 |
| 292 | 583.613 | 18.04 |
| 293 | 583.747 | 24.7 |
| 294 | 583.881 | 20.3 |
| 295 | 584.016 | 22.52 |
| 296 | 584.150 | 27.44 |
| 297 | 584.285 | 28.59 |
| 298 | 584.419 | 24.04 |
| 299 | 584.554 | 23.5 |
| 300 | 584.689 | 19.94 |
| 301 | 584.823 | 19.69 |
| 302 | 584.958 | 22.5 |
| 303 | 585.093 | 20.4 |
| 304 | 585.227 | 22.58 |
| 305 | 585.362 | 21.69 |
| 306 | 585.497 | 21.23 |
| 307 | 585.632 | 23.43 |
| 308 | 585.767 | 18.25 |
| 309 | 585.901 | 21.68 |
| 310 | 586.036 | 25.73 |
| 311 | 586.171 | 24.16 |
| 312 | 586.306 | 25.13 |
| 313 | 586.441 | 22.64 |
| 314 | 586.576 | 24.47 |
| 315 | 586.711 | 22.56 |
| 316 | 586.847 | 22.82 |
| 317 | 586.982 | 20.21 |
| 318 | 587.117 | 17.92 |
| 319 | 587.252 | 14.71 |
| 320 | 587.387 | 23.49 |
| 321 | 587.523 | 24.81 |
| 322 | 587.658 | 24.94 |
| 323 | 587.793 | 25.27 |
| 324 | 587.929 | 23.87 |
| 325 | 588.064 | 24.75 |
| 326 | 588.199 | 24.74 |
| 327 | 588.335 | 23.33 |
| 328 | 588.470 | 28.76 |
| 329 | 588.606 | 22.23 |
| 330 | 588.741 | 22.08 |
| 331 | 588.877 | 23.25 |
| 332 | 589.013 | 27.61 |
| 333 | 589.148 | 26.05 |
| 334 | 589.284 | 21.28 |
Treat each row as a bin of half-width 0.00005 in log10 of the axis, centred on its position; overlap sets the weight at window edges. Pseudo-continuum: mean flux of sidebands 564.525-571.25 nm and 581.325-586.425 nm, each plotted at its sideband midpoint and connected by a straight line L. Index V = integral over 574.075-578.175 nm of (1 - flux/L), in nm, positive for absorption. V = 0.45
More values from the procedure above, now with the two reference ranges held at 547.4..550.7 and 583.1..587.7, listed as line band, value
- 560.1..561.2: 0.03 nm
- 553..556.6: 0.07 nm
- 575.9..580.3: 0.04 nm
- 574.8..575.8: 0.25 nm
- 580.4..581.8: -0.07 nm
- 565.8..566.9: 0.06 nm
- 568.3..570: -0.03 nm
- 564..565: -0.03 nm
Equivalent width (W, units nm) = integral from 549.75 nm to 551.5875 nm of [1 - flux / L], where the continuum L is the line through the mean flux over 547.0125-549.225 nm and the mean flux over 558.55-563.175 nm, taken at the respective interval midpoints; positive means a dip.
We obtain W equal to 0.17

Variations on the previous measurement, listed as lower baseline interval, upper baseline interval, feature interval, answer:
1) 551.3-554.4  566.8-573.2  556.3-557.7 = 0.020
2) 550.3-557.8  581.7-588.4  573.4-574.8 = 0.100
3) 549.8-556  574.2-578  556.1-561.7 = -0.317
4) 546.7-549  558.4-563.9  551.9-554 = 0.119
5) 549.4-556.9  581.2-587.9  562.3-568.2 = -0.304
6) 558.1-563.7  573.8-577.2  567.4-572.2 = -0.476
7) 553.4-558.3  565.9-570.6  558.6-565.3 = -0.071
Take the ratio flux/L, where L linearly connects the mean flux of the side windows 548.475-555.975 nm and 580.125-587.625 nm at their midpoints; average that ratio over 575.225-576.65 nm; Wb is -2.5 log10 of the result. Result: 0.21 mag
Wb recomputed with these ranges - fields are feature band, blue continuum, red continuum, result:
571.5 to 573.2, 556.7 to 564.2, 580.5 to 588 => -0.04 mag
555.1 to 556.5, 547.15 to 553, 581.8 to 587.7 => 0.09 mag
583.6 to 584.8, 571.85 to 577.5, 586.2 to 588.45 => -0.05 mag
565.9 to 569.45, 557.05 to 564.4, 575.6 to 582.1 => -0.01 mag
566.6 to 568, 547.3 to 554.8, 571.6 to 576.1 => -0.09 mag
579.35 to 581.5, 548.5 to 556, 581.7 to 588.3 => -0.06 mag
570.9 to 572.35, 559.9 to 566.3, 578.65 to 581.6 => 0.01 mag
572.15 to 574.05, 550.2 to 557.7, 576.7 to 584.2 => 0.00 mag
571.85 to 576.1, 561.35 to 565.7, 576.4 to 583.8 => 0.12 mag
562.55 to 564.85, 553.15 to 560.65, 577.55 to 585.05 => -0.04 mag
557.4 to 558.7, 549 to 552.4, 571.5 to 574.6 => -0.10 mag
